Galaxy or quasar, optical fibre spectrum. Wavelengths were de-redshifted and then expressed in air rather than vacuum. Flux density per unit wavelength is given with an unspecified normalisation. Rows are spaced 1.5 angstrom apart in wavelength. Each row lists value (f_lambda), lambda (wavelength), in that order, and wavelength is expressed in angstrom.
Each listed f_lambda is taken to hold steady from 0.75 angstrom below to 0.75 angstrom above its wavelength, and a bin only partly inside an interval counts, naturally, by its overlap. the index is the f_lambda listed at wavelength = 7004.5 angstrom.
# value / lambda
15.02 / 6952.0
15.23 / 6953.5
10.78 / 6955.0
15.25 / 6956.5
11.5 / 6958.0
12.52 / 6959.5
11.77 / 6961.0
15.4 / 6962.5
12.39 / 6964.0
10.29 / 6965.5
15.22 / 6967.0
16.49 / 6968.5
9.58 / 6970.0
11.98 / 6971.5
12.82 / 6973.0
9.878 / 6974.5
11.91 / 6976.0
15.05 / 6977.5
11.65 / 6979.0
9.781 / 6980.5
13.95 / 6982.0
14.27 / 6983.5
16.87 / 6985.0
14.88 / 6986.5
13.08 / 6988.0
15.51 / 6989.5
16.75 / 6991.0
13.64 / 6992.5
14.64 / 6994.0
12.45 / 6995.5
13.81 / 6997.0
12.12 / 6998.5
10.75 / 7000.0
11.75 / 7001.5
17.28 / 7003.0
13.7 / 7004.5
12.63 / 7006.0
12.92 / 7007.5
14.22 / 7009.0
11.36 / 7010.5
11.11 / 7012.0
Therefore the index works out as 13.7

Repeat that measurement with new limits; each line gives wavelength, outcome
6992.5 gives 13.64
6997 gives 13.81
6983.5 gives 14.27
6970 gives 9.58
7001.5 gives 11.75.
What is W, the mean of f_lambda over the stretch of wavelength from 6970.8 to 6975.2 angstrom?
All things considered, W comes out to 11.6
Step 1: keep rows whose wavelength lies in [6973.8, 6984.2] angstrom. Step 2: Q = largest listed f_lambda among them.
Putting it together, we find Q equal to 15.05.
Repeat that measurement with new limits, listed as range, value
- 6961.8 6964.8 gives 15.4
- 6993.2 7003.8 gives 17.28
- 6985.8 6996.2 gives 16.75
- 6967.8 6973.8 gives 16.49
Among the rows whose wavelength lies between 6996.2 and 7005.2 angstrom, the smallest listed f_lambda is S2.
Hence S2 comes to 10.75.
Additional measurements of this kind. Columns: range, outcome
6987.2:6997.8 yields 12.45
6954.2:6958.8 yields 10.78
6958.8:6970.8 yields 9.58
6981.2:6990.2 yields 13.08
